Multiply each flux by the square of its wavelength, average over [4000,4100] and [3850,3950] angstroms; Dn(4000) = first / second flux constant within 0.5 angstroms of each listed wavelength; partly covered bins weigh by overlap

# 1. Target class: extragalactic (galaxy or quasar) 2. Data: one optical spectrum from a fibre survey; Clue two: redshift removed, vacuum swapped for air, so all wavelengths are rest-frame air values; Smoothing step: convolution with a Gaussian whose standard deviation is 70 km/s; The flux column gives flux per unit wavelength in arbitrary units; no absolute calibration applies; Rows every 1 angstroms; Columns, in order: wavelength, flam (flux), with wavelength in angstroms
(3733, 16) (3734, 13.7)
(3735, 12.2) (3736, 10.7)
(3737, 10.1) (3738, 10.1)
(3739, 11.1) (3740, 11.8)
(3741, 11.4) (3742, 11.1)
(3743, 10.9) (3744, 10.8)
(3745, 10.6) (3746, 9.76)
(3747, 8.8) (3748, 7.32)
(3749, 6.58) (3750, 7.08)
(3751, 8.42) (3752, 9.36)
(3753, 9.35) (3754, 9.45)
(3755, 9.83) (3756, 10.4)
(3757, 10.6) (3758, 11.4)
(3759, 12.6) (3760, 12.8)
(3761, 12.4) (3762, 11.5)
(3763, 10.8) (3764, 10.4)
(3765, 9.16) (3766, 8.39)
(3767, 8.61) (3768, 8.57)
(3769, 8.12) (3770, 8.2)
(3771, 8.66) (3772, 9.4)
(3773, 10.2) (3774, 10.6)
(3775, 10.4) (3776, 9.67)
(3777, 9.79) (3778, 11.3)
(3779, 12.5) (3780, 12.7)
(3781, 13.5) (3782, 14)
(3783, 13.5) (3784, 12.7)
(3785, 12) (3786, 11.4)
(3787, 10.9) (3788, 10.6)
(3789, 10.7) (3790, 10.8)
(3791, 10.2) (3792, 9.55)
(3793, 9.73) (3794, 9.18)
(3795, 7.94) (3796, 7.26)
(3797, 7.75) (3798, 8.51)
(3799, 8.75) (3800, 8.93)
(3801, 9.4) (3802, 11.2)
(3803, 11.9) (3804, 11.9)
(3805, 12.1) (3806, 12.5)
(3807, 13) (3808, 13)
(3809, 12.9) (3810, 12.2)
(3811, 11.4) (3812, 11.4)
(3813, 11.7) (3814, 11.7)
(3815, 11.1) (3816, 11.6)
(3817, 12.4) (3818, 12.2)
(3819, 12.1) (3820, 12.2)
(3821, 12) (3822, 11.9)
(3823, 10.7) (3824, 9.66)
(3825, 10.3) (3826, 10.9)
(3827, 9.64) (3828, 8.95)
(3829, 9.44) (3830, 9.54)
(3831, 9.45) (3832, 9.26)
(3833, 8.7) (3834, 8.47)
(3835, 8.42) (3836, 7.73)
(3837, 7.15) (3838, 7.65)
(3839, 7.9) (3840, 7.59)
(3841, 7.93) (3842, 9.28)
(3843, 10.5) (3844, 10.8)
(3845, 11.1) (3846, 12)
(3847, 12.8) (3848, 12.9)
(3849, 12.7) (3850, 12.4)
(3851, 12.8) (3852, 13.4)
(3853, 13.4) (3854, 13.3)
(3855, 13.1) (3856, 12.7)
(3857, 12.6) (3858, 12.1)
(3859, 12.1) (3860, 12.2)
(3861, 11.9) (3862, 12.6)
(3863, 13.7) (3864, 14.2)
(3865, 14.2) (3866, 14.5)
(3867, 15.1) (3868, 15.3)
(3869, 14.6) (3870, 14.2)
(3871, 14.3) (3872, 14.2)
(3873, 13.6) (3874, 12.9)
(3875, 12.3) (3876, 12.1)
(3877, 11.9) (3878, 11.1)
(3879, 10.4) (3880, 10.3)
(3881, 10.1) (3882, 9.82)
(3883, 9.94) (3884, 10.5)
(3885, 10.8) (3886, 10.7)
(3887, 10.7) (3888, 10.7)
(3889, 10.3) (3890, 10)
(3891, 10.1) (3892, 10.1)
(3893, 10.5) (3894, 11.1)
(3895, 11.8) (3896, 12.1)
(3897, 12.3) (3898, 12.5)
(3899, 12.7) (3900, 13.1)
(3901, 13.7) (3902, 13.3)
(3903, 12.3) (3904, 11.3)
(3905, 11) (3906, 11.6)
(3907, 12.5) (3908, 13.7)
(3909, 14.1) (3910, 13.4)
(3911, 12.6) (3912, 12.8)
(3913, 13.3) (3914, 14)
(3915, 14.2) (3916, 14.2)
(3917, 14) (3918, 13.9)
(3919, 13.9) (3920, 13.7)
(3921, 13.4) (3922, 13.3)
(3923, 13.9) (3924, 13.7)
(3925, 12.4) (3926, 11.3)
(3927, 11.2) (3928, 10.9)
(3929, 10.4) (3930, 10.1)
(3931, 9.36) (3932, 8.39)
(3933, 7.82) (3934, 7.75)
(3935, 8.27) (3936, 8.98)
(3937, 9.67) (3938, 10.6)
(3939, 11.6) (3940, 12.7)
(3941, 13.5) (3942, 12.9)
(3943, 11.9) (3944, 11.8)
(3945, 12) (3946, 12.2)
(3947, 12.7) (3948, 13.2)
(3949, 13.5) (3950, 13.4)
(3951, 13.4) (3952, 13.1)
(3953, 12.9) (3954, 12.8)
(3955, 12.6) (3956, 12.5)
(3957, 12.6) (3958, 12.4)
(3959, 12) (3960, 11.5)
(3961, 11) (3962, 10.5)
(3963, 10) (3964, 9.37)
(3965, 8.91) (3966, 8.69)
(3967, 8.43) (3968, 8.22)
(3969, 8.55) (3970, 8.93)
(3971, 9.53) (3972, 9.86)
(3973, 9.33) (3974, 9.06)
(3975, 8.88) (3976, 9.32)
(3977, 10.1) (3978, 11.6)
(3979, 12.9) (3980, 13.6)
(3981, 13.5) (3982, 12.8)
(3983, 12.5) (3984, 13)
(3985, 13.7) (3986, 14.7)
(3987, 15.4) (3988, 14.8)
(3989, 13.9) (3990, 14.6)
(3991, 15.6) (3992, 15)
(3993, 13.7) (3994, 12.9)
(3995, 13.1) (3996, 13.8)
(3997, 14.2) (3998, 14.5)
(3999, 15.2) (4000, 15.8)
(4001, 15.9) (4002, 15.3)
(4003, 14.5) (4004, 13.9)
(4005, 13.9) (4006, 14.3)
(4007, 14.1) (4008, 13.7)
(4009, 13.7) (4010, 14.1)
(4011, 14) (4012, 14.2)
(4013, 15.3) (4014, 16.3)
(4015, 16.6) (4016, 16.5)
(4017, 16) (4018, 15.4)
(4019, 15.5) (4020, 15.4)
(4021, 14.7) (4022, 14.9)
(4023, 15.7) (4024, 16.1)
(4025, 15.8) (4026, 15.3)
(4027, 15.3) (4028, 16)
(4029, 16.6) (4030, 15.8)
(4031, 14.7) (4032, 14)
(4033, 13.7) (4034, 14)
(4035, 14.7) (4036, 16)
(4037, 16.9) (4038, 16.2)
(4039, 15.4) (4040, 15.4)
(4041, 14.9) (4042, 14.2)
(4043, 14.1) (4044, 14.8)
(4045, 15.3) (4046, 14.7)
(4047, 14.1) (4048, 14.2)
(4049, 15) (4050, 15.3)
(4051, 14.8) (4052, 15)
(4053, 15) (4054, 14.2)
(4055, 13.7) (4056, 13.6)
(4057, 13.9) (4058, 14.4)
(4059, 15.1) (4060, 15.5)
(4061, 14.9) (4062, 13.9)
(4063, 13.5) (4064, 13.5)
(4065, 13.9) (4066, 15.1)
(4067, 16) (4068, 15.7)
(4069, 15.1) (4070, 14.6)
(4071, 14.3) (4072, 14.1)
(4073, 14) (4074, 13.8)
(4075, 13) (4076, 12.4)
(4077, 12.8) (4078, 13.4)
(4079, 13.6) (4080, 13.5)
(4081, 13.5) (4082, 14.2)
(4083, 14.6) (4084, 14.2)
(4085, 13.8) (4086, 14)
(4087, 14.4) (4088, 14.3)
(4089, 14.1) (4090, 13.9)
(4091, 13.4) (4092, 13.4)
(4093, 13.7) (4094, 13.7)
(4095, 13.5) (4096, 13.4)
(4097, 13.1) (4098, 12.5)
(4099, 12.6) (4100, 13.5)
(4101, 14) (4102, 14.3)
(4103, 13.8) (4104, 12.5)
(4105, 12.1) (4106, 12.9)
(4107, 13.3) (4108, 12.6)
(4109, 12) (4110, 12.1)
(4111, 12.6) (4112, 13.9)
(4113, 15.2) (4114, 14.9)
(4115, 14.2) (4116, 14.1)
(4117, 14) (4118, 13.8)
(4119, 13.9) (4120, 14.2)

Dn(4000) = 1.3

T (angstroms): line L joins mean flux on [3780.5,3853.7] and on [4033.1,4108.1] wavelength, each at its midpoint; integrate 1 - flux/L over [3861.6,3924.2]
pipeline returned -4.1 angstroms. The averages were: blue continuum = 10.7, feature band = 12.5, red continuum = 14.1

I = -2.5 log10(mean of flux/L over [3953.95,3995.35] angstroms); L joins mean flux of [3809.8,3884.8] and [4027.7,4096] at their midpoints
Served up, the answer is 0.13 mag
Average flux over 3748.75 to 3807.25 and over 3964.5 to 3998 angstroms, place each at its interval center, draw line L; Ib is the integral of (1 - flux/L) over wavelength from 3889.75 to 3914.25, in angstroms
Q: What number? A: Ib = -2.0 angstroms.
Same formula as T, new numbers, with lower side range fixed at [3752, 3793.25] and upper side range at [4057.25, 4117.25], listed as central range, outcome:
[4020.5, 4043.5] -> -3.4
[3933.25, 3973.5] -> 4.5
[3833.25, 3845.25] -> 2.8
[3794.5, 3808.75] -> 0.8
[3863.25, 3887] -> -1.6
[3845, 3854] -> -1.0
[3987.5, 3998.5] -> -1.1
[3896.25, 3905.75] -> -0.4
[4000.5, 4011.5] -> -1.1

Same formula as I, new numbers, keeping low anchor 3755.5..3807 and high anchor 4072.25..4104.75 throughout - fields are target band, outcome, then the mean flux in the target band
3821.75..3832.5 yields 0.110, 9.93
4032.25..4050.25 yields -0.140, 14.9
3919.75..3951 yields 0.051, 11.5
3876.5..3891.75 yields 0.106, 10.5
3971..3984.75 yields 0.114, 11.2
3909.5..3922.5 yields -0.147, 13.6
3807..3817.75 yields -0.110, 12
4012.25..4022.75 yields -0.210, 15.6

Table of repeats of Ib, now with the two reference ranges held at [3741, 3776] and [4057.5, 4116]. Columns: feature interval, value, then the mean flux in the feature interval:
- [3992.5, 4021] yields -4.17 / 14.7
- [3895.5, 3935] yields -1.89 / 12.3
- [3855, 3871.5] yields -3.61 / 13.5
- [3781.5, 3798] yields -0.45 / 10.5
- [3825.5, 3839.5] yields 2.48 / 8.8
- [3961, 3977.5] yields 4.12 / 9.28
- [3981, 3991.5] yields -1.25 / 14.1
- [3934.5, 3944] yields 0.67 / 11.2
